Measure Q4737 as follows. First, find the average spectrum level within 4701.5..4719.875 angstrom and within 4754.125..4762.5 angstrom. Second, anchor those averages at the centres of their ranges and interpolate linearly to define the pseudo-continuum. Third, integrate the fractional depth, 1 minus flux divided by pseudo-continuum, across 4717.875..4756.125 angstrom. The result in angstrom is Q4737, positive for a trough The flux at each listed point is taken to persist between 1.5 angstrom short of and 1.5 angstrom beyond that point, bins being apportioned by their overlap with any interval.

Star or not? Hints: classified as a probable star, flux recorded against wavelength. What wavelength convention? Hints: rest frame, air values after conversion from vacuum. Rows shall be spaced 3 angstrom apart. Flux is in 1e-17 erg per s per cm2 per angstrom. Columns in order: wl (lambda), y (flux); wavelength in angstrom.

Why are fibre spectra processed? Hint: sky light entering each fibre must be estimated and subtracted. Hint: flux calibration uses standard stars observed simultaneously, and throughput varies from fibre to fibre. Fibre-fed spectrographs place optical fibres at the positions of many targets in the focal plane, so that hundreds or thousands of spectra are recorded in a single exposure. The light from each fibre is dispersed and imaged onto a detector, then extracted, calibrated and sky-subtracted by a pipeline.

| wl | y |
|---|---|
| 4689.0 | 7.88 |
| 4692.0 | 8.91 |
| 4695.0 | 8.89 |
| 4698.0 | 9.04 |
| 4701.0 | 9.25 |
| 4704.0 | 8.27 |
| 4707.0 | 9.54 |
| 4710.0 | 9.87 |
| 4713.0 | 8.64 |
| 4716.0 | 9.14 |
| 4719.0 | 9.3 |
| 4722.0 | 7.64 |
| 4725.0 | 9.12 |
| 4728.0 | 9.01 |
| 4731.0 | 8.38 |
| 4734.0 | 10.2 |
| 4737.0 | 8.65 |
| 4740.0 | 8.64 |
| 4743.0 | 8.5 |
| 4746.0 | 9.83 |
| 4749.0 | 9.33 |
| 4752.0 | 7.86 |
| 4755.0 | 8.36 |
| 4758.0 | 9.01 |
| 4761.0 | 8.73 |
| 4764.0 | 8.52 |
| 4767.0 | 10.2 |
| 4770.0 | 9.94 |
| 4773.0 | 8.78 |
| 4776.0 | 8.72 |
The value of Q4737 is 0.3 angstrom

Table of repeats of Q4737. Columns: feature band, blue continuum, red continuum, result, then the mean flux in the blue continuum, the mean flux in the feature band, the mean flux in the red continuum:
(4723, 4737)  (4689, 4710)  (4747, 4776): -0.15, 8.97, 9.07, 8.97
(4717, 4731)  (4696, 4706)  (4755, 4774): 0.38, 8.89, 8.74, 9.14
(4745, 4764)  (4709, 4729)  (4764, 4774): 1.11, 8.94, 8.8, 9.51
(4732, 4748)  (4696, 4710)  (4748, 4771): -0.23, 9.11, 9.14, 8.97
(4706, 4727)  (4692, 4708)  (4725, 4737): 0.06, 8.97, 9.02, 9.12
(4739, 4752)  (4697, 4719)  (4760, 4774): 0.37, 9.12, 8.95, 9.27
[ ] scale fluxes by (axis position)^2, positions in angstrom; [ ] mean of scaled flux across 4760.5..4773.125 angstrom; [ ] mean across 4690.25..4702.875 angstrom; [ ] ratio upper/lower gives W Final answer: 1.07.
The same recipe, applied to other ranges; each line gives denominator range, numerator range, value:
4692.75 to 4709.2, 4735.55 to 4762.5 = 0.99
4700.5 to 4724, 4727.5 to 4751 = 1.02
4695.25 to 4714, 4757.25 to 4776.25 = 1.03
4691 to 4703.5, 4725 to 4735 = 1.03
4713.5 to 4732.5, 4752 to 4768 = 1.02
